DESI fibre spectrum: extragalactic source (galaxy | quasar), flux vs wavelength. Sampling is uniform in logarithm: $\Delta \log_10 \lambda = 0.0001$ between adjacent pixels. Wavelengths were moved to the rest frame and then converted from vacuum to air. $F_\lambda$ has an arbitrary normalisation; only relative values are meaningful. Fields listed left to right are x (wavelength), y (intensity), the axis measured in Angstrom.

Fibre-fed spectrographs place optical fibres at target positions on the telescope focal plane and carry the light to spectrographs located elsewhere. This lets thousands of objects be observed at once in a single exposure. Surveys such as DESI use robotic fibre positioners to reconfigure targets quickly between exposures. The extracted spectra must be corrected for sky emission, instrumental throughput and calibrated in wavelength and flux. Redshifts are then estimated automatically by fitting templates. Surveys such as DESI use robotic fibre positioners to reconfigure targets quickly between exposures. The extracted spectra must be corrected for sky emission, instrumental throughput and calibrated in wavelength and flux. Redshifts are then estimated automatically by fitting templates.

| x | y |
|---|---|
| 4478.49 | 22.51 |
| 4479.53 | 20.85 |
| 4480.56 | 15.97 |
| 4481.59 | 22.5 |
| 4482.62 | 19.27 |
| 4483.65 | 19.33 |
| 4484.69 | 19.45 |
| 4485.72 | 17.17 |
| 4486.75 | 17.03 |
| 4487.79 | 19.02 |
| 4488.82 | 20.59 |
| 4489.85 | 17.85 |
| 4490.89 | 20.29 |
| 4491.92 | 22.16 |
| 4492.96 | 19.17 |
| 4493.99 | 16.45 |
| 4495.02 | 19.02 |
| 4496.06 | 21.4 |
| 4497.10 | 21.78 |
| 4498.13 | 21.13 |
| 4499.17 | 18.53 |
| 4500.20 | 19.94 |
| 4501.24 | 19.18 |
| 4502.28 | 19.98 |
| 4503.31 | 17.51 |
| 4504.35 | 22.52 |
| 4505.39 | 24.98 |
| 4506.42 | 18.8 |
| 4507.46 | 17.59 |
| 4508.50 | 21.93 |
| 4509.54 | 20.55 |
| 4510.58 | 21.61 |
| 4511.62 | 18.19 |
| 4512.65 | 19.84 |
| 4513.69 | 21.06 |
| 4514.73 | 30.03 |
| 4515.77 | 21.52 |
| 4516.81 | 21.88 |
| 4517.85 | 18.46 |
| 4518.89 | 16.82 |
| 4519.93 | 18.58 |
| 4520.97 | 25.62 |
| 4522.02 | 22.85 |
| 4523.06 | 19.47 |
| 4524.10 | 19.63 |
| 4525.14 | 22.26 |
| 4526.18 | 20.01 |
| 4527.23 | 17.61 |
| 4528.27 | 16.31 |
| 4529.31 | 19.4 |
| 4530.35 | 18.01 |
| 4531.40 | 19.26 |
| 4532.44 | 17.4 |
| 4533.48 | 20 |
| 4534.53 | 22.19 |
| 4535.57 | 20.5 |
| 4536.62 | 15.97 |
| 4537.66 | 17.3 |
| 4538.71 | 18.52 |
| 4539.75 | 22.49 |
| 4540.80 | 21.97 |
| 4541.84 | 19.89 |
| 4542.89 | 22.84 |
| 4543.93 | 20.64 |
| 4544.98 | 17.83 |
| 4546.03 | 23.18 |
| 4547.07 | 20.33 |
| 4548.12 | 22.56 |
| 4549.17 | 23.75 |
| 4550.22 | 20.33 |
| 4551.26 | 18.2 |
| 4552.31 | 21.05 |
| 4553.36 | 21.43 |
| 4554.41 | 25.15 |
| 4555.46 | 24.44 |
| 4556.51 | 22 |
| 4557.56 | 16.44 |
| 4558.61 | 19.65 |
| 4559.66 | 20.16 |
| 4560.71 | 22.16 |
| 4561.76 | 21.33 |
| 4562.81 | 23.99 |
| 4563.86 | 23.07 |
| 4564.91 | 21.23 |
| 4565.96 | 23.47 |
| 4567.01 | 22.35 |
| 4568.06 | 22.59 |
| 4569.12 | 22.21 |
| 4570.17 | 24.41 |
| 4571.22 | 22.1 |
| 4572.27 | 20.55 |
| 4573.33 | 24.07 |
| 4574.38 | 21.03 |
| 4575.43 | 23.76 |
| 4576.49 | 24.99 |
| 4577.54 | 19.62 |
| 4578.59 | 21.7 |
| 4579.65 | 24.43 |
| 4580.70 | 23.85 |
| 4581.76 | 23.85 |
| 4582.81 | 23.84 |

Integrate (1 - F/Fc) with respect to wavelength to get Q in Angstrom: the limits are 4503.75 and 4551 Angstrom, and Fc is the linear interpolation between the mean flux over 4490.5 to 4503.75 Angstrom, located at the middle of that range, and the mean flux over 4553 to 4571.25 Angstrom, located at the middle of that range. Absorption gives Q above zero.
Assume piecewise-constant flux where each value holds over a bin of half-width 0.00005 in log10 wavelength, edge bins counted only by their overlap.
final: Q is 0.8 Angstrom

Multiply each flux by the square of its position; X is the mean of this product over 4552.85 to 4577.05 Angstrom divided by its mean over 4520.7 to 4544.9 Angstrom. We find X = 1.14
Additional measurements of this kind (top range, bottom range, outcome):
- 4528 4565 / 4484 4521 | 1.04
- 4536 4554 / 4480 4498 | 1.09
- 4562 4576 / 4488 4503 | 1.18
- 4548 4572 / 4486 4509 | 1.13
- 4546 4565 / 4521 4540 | 1.12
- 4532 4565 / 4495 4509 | 1.05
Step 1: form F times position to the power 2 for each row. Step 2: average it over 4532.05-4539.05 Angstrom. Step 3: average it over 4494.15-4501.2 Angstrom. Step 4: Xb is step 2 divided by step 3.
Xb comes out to 1.0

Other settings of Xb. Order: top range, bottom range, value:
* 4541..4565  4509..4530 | 1.06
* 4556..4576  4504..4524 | 1.06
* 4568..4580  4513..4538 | 1.15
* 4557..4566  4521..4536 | 1.08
